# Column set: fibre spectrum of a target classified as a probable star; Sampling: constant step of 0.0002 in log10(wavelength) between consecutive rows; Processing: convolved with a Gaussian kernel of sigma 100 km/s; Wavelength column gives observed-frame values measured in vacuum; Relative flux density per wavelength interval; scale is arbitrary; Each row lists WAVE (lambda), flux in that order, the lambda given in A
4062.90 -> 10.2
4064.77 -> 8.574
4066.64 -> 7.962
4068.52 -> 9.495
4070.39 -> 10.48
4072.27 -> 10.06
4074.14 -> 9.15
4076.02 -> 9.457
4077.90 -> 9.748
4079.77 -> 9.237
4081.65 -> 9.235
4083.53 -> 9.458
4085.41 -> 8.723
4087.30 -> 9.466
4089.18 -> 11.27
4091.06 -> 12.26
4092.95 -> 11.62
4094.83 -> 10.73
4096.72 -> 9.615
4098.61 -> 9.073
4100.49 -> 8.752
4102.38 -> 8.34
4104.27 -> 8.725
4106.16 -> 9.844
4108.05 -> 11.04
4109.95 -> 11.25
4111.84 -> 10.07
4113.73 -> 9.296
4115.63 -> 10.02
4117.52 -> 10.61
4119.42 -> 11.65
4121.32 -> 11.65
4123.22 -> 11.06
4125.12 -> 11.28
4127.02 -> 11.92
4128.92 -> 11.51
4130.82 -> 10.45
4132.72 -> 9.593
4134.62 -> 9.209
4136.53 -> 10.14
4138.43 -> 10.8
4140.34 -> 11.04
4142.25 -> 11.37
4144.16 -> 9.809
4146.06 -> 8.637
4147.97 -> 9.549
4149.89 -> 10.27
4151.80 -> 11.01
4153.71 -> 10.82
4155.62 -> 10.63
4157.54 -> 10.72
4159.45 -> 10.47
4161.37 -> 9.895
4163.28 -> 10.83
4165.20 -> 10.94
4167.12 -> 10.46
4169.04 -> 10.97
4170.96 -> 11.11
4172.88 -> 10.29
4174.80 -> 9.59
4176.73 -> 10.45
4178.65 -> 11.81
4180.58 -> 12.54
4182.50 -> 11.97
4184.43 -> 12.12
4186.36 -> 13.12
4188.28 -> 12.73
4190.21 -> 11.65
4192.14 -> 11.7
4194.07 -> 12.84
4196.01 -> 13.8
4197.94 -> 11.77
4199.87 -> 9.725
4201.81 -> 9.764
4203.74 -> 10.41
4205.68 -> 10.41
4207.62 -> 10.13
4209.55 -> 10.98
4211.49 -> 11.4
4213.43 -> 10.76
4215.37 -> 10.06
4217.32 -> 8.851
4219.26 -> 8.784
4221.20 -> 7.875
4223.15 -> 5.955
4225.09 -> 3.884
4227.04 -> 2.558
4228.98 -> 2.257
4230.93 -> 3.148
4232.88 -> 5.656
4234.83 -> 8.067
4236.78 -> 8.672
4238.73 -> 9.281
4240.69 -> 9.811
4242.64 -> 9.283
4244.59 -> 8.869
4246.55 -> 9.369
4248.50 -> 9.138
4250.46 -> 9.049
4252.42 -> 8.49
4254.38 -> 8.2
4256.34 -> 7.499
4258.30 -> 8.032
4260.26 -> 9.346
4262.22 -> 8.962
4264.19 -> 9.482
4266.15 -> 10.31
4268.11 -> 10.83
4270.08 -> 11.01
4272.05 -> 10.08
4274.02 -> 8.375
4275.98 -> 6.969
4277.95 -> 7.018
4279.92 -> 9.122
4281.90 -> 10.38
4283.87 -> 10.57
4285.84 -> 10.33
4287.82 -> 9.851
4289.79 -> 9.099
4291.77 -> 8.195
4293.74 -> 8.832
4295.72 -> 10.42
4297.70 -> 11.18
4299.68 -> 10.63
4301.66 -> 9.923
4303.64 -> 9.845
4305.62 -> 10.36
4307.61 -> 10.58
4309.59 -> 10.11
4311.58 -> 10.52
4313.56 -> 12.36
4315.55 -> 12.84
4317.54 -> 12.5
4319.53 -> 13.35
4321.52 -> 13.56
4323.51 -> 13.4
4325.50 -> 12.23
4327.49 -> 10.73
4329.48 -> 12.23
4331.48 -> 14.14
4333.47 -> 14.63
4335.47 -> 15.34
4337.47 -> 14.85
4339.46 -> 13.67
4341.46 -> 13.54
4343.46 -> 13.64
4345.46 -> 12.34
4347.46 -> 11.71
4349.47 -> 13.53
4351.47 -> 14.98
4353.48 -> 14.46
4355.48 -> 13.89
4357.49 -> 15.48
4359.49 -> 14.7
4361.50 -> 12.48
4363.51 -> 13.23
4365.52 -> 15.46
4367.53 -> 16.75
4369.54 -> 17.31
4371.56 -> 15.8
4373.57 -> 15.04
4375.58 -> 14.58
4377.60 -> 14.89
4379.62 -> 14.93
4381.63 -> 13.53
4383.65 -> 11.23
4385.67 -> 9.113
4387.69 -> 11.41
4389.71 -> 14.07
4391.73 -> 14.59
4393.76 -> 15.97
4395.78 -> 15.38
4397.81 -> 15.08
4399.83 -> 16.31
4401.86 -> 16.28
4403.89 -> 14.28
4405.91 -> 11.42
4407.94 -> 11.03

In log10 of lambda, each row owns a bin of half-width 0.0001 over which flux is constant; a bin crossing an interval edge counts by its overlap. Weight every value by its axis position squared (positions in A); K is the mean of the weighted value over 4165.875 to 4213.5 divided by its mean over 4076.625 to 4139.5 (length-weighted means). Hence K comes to 1.1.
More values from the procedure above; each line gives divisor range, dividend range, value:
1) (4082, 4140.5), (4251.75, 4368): 1.22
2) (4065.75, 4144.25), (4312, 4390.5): 1.51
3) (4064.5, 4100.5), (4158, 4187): 1.18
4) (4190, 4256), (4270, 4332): 1.25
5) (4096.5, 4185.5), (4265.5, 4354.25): 1.18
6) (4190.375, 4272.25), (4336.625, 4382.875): 1.70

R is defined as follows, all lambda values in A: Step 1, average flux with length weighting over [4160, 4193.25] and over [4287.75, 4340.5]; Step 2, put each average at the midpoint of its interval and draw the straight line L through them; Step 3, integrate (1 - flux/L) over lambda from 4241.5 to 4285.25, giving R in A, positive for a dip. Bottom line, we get 9.2 A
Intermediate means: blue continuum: 11.3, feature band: 9.12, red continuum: 11.7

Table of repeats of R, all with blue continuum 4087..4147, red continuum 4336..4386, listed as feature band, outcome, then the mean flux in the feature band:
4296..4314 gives 3.69 A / 10.6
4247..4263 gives 4.98 A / 8.61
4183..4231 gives 8.62 A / 9.6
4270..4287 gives 4.80 A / 9.23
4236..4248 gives 3.01 A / 9.22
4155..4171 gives 0.65 A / 10.6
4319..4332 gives 0.81 A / 12.7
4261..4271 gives 2.03 A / 10.1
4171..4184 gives 0.19 A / 11.1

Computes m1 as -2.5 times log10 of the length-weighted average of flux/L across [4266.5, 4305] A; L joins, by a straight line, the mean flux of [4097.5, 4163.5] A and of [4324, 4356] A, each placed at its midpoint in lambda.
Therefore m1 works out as 0.30 mag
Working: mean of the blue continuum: 10.3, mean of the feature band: 9.63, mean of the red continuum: 13.5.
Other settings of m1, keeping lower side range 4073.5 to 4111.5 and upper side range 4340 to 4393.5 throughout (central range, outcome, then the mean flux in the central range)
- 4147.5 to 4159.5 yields 0.025 mag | 10.5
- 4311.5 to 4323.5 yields 0.041 mag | 12.7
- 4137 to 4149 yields 0.044 mag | 10.2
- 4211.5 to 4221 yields 0.210 mag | 9.65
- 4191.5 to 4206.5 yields 0.015 mag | 11.3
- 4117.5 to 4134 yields -0.073 mag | 11.1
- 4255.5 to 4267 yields 0.354 mag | 8.94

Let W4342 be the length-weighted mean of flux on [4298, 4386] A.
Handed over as 13.2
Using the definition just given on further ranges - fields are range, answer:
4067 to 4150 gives 10.1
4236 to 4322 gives 9.82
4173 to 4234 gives 9.63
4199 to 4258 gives 8.27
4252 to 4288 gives 9.2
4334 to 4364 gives 13.9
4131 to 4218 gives 10.8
